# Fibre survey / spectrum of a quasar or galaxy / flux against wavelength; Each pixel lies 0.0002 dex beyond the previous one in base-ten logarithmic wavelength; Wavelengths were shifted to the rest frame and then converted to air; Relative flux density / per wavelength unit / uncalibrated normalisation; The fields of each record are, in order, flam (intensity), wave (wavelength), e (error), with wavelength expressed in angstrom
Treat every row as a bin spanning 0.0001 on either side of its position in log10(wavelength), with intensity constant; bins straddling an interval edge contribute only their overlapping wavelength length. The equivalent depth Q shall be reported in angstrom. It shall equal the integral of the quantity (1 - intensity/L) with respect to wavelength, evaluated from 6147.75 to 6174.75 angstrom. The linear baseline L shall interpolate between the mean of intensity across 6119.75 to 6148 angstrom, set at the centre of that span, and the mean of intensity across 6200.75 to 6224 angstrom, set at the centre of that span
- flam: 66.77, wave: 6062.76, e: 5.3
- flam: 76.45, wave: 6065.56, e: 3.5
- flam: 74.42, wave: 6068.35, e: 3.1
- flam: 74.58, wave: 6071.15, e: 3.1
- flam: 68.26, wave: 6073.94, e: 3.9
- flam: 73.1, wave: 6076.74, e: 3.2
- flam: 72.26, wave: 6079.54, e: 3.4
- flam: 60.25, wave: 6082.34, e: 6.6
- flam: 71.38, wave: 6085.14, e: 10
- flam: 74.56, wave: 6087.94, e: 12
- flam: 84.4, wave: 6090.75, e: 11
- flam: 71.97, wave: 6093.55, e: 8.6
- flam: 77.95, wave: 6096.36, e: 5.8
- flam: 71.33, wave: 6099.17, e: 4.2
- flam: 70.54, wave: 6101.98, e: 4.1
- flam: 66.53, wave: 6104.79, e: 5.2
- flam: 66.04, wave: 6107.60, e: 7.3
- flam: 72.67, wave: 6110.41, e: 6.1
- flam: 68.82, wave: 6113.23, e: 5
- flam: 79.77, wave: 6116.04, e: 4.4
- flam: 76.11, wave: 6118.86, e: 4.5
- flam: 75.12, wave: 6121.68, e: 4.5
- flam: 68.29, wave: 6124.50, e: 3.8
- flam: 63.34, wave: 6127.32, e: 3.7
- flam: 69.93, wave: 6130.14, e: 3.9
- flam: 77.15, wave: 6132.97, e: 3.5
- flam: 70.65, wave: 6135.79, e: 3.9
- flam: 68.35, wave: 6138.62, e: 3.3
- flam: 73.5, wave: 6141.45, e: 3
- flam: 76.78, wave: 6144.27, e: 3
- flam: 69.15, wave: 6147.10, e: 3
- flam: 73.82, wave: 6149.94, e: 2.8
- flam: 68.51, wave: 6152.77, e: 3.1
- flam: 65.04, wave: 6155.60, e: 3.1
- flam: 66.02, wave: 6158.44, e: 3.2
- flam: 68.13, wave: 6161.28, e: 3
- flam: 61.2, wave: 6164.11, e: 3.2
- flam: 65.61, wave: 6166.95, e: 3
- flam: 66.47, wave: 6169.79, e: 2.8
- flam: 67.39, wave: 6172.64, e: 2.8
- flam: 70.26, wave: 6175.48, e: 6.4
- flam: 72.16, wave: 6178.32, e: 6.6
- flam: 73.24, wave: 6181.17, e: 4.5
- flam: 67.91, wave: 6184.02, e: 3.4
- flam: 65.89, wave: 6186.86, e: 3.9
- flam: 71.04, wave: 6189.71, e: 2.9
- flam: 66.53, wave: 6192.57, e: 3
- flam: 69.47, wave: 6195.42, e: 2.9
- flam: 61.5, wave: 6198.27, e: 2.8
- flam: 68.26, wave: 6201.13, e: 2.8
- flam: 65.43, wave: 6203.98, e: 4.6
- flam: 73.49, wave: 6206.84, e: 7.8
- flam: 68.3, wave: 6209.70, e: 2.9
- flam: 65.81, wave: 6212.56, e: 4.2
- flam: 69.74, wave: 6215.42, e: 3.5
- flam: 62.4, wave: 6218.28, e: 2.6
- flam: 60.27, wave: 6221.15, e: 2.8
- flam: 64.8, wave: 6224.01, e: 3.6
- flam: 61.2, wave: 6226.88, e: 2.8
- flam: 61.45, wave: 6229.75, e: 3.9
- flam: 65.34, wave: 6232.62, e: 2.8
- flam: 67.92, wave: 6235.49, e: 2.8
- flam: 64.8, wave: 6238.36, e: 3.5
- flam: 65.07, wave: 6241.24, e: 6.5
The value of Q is 1.0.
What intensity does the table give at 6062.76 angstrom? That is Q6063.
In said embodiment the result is 66.77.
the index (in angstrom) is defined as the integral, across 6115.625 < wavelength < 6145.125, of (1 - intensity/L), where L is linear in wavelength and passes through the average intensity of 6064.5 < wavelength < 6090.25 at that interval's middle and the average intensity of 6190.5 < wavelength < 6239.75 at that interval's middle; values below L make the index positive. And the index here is -1.13 angstrom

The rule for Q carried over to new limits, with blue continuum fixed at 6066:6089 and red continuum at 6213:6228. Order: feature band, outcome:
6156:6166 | 0.3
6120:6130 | -0.1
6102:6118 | -0.3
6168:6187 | -0.9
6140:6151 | -0.9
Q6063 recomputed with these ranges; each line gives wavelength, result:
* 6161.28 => 68.13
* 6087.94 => 74.56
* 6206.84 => 73.49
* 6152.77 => 68.51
